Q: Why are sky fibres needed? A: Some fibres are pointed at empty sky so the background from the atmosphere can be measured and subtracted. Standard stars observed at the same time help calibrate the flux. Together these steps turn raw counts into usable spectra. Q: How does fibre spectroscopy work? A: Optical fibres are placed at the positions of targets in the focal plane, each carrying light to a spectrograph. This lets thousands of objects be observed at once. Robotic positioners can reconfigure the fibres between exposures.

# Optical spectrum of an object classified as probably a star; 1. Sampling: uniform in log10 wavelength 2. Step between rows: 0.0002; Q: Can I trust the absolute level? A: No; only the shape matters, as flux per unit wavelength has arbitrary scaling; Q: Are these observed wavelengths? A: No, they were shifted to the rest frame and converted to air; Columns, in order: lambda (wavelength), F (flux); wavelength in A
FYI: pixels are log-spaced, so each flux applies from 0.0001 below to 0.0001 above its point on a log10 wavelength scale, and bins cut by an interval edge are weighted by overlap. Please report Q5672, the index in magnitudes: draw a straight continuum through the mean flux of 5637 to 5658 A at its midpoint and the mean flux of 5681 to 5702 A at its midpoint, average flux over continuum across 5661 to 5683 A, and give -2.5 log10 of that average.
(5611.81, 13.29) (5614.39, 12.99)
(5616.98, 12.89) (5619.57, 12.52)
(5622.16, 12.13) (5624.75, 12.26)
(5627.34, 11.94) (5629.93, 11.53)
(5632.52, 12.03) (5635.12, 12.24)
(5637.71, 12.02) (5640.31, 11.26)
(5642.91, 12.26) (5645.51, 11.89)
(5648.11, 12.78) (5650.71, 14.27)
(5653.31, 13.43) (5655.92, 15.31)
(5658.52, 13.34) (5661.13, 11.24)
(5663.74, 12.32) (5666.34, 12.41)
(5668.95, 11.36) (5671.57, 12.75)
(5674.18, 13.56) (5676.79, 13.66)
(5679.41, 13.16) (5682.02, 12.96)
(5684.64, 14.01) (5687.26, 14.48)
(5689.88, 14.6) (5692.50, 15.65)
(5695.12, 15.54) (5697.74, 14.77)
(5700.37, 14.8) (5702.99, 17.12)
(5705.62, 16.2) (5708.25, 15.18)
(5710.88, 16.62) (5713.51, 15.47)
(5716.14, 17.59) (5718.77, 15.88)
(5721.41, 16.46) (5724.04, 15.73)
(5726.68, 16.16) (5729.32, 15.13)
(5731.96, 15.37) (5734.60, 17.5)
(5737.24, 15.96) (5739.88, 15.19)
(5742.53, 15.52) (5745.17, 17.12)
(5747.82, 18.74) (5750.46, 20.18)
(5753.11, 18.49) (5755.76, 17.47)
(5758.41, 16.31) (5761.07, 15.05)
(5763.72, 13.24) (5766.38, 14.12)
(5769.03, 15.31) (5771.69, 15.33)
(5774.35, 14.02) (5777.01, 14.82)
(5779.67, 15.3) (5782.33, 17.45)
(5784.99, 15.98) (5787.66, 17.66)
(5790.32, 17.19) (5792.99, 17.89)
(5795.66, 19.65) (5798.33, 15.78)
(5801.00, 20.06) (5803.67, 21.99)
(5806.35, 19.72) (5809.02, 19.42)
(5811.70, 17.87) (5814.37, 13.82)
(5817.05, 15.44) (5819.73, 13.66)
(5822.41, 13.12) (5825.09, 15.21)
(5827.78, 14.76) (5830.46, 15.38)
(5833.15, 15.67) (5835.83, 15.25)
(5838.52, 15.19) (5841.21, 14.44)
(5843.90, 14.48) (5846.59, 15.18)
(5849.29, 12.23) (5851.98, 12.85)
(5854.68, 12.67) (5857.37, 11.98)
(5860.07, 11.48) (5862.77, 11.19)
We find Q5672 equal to 0.10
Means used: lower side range 12.9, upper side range 14.7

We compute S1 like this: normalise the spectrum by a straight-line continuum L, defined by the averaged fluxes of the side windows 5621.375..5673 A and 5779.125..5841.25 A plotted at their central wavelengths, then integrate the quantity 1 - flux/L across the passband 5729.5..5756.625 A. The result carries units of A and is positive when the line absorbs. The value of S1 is -3.9 A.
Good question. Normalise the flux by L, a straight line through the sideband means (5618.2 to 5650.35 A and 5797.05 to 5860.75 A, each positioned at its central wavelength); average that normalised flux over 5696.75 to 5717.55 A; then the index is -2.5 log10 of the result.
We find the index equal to -0.20 mag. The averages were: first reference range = 12.1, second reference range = 15.4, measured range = 16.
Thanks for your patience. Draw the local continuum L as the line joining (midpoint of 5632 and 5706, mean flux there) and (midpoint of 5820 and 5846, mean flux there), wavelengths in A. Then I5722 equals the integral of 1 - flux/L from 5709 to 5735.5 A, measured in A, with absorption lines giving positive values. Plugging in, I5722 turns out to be -4.3 A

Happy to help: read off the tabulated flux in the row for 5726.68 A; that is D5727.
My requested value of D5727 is 16.16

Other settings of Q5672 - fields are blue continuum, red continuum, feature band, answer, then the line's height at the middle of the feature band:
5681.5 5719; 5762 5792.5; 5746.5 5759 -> -0.18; 15.5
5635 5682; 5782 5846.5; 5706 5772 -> -0.11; 14.7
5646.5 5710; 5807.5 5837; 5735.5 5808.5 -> -0.13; 14.9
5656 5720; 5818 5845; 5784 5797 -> -0.21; 14.6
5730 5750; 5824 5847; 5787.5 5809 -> -0.20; 15.7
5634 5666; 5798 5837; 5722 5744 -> -0.09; 14.6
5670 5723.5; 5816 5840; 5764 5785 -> -0.02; 14.9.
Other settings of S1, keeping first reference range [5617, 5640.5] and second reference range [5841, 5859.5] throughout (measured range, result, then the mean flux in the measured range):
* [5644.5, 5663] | -1.5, 13.2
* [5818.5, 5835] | -1.9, 14.7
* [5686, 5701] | -3.1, 15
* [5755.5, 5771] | -2.8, 15.1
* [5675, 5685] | -0.9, 13.4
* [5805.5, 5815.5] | -3.6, 17.7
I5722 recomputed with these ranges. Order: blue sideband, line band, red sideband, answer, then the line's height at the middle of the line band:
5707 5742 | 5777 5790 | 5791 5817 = 0.91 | 17.7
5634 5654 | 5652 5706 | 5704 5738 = 0.96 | 14.1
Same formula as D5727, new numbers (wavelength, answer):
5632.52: 12.03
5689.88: 14.6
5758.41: 16.31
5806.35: 19.72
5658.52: 13.34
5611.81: 13.29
